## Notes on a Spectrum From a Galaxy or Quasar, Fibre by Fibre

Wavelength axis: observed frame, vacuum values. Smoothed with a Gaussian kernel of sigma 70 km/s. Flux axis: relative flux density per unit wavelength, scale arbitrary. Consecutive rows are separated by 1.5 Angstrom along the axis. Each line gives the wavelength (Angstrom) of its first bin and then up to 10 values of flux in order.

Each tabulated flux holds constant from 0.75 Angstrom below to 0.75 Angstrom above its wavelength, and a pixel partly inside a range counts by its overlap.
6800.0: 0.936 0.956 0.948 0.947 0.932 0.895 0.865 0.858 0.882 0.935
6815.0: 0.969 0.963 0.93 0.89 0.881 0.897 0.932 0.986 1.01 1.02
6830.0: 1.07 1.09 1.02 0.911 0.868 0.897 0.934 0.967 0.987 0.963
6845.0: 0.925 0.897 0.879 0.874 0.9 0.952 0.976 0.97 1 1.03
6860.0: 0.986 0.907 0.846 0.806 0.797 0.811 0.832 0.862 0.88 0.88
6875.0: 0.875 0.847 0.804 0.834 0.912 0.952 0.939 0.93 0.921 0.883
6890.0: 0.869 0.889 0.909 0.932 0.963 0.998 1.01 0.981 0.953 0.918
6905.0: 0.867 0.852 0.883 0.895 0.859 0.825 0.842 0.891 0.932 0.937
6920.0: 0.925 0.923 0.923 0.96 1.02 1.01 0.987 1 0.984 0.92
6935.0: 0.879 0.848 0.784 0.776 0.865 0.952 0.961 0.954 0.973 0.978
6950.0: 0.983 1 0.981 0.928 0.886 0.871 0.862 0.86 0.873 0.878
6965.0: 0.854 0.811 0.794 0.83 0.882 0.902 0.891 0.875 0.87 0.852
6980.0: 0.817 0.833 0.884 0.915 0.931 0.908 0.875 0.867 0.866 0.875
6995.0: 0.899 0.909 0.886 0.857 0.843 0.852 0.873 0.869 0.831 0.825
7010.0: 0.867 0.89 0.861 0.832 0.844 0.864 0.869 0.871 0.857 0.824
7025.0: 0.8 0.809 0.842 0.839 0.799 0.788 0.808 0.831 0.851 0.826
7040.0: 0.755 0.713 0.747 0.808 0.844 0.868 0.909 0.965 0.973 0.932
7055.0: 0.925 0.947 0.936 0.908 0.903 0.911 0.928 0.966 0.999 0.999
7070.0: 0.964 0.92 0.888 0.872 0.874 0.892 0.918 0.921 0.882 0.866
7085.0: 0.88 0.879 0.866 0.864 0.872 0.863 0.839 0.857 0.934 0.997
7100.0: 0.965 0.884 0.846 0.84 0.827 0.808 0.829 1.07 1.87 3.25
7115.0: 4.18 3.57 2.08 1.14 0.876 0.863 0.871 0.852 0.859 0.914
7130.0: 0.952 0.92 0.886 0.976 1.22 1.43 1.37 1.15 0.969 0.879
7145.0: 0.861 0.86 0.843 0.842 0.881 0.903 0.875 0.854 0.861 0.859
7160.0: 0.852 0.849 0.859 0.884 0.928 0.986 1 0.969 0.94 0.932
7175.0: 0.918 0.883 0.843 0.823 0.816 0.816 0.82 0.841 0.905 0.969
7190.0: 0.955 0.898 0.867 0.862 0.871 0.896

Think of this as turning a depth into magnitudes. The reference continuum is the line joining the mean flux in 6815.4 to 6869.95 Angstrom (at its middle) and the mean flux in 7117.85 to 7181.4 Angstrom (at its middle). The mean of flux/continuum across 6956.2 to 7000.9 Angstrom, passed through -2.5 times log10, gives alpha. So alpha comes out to 0.09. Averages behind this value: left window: 0.933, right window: 0.951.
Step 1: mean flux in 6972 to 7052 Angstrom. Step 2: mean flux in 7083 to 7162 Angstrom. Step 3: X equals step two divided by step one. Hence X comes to 1.31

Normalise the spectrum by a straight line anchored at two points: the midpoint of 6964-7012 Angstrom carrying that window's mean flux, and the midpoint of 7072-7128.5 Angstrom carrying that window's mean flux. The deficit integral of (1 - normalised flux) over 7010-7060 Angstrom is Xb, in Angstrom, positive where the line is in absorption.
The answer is 7.1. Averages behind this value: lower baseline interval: 0.867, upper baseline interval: 1.17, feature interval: 0.853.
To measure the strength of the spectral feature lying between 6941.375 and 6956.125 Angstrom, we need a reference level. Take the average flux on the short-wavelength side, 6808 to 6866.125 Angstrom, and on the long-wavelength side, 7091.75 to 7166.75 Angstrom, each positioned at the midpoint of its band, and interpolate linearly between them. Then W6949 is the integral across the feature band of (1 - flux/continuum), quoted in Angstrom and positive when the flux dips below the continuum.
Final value 0.7 Angstrom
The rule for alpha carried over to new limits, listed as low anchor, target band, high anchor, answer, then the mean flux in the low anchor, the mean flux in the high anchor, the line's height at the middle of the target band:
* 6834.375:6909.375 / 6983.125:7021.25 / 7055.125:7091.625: 0.047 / 0.909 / 0.911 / 0.91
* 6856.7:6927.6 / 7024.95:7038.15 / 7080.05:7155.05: 0.265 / 0.905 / 1.13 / 1.05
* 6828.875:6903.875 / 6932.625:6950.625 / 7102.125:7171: 0.093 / 0.921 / 1.16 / 0.987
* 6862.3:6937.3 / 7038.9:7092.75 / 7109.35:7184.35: 0.187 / 0.904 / 1.14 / 1.06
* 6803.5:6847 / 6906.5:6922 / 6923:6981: 0.032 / 0.942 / 0.904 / 0.915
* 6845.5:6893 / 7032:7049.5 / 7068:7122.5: 0.347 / 0.895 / 1.19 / 1.12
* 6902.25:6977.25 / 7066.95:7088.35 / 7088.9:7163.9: 0.183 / 0.904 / 1.13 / 1.07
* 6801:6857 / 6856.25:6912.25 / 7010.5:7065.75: 0.023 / 0.941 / 0.86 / 0.919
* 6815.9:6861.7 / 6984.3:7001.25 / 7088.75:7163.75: 0.182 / 0.953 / 1.13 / 1.05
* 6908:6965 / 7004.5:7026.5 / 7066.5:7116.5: 0.207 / 0.916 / 1.14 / 1.03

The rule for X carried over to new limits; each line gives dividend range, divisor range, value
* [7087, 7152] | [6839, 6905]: 1.29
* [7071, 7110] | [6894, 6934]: 0.94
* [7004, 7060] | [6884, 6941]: 0.93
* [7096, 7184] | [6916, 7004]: 1.22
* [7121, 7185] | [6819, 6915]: 1.01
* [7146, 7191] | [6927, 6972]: 0.98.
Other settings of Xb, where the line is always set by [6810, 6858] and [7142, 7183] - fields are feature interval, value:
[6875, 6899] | 0.72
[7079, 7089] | 0.16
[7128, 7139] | -2.21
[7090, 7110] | 0.44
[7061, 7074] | -0.59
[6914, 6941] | 0.25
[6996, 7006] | 0.50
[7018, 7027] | 0.70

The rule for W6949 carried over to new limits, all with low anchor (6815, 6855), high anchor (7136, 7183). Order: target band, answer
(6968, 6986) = 1.4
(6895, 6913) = 0.5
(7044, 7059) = 0.4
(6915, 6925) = 0.2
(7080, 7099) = 1.0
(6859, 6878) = 1.7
